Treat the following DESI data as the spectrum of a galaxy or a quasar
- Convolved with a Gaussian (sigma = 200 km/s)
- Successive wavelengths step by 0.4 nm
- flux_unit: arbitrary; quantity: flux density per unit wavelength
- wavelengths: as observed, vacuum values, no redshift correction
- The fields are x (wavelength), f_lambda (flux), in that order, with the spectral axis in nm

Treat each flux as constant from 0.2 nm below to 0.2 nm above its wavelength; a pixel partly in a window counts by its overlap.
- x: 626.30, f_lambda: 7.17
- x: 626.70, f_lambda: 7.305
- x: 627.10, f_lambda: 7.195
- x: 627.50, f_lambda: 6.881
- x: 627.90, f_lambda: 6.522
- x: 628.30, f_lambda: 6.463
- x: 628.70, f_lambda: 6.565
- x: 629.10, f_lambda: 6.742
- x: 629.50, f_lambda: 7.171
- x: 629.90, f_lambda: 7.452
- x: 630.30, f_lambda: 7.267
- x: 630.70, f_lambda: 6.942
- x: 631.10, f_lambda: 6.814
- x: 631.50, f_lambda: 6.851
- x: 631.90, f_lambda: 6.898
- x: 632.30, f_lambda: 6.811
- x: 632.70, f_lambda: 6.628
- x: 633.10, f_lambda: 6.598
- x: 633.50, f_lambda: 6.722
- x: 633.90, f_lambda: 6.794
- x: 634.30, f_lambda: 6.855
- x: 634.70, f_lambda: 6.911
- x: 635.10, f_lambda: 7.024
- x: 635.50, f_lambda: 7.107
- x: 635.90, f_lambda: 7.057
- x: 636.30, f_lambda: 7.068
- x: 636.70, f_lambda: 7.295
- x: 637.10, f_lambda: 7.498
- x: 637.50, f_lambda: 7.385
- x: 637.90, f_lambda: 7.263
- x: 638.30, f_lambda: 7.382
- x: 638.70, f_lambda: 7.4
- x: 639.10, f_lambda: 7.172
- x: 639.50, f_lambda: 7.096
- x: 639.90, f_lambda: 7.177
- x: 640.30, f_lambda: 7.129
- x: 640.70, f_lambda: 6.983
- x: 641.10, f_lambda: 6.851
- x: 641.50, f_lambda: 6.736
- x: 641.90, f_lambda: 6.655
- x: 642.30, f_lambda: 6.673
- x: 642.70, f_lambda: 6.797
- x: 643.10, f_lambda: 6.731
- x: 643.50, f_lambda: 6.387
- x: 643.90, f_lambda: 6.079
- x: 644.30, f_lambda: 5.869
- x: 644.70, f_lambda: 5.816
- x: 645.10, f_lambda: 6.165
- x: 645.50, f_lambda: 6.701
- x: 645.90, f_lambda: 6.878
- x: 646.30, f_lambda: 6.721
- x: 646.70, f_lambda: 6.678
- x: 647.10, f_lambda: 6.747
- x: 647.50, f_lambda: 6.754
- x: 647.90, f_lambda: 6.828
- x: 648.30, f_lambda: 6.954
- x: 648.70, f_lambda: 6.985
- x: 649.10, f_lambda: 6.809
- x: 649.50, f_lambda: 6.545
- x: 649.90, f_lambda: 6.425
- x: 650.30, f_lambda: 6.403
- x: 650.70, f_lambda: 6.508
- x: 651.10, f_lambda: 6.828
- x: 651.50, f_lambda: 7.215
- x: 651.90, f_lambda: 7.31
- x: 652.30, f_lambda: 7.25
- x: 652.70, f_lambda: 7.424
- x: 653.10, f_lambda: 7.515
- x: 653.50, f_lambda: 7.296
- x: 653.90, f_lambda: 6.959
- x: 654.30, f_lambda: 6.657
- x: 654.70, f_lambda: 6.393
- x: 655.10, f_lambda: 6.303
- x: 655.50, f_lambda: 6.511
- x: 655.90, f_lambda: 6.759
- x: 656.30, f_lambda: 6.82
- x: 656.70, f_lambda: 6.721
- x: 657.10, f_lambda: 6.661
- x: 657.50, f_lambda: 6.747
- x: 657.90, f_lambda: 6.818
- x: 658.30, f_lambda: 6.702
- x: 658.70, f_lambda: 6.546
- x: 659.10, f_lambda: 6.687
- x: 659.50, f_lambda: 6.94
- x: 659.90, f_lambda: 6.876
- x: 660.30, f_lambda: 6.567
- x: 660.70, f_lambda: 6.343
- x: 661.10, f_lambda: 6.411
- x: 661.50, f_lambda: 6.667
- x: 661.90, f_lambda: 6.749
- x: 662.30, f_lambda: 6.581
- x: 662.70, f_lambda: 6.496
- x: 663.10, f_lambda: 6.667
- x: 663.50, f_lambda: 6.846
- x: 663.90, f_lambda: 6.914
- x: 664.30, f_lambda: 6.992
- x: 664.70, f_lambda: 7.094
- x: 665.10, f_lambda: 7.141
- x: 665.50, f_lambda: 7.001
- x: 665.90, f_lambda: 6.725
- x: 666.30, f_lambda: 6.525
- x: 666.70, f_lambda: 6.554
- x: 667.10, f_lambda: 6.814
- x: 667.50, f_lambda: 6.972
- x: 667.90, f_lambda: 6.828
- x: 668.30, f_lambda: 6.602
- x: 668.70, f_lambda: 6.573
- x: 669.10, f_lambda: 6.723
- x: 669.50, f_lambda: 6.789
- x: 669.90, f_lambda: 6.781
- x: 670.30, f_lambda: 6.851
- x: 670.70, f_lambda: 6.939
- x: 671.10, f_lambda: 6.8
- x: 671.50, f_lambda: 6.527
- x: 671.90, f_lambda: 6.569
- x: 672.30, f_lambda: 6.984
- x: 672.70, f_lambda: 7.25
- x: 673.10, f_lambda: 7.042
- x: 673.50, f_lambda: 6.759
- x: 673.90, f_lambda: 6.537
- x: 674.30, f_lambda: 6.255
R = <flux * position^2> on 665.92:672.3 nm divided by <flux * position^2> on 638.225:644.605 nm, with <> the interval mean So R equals 1.08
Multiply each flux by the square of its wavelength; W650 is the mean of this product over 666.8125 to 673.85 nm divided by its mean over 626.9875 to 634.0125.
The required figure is 1.12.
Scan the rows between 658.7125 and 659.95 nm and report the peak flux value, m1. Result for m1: 6.94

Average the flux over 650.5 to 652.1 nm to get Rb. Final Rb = 6.97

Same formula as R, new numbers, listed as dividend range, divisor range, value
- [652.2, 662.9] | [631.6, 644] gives 1.03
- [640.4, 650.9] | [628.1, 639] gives 0.98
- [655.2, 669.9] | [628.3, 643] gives 1.05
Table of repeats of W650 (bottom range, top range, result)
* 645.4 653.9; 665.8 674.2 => 1.04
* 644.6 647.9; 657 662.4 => 1.05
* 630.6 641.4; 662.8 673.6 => 1.07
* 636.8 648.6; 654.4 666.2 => 1.04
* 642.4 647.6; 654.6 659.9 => 1.07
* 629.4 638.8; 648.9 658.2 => 1.03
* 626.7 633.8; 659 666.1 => 1.09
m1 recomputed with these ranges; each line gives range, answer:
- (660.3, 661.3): 6.411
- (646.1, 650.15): 6.985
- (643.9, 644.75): 5.869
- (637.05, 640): 7.498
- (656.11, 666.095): 7.141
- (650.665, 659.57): 7.515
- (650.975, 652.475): 7.31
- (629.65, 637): 7.452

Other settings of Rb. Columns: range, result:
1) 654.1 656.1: 6.52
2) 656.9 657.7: 6.7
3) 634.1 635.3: 6.93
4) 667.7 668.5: 6.71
